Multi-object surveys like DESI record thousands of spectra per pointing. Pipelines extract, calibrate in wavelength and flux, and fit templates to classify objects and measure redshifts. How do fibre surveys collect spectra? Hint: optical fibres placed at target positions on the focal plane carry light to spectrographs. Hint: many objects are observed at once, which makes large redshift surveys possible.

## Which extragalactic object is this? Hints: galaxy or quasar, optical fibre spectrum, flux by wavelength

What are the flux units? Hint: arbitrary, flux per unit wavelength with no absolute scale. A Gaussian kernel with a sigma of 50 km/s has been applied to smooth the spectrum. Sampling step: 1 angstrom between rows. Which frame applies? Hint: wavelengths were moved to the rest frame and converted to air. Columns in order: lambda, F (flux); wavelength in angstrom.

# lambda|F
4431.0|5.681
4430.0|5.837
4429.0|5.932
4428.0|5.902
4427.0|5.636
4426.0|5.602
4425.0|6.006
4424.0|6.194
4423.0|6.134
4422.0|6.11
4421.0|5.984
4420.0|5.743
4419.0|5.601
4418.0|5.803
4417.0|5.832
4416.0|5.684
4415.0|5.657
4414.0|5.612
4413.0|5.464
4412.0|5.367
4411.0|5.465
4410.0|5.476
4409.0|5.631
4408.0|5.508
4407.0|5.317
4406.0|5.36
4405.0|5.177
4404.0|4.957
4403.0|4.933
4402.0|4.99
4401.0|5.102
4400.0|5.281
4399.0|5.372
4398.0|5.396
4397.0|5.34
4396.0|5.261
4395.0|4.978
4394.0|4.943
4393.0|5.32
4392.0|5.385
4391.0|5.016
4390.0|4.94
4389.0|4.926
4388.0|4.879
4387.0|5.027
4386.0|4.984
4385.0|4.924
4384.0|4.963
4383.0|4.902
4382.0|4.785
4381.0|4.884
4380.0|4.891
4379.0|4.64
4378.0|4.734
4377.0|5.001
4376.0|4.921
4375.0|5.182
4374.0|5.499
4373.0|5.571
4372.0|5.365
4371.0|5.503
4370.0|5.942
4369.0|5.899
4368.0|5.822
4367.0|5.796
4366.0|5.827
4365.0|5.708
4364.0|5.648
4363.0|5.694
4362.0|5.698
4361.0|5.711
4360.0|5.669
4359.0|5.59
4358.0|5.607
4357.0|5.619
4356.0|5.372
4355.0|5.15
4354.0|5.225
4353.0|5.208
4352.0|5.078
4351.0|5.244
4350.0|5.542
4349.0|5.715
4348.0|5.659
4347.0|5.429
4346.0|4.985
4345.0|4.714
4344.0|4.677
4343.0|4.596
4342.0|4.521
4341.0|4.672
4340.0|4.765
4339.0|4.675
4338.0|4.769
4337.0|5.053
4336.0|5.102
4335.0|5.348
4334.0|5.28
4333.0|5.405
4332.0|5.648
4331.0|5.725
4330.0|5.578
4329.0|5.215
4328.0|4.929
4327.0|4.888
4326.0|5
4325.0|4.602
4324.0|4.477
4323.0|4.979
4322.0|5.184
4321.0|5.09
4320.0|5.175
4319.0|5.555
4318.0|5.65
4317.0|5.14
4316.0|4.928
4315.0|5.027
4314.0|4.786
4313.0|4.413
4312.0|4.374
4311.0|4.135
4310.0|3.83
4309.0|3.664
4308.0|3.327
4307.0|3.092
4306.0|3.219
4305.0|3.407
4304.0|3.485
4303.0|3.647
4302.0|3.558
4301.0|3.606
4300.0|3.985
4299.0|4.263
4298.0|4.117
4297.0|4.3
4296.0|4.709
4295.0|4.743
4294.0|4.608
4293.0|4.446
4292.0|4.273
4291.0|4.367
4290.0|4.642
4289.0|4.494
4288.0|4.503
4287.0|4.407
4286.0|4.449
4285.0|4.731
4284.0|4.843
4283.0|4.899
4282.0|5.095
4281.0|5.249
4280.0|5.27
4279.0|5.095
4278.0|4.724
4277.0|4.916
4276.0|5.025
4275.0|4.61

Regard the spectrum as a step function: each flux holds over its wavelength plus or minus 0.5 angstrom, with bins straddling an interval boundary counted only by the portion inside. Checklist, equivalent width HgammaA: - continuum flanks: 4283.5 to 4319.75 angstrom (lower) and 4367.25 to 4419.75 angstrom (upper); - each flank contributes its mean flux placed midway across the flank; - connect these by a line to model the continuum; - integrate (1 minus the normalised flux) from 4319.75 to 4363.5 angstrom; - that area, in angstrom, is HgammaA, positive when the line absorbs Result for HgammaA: -4.3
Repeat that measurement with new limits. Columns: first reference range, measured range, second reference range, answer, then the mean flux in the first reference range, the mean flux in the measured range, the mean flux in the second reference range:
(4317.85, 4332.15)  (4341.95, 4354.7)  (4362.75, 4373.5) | 0.73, 5.16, 5.14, 5.71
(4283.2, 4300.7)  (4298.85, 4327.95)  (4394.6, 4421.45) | 1.72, 4.46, 4.37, 5.42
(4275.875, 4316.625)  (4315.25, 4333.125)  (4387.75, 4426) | -2.10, 4.35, 5.17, 5.43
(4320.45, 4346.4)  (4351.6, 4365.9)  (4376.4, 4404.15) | -1.43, 5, 5.51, 5.03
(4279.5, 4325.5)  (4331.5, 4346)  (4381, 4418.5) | -0.62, 4.45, 4.95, 5.24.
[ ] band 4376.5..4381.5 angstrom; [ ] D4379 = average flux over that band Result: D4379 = 4.83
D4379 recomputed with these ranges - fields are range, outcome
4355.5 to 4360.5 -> 5.57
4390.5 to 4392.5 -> 5.2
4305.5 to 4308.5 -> 3.21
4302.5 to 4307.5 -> 3.37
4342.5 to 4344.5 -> 4.64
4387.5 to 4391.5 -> 4.94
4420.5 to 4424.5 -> 6.11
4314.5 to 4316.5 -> 4.98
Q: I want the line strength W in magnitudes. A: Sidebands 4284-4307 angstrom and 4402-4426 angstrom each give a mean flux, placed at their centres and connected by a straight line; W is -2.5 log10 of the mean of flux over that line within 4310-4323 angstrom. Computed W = -0.11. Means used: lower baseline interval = 4.17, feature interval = 4.91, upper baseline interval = 5.6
